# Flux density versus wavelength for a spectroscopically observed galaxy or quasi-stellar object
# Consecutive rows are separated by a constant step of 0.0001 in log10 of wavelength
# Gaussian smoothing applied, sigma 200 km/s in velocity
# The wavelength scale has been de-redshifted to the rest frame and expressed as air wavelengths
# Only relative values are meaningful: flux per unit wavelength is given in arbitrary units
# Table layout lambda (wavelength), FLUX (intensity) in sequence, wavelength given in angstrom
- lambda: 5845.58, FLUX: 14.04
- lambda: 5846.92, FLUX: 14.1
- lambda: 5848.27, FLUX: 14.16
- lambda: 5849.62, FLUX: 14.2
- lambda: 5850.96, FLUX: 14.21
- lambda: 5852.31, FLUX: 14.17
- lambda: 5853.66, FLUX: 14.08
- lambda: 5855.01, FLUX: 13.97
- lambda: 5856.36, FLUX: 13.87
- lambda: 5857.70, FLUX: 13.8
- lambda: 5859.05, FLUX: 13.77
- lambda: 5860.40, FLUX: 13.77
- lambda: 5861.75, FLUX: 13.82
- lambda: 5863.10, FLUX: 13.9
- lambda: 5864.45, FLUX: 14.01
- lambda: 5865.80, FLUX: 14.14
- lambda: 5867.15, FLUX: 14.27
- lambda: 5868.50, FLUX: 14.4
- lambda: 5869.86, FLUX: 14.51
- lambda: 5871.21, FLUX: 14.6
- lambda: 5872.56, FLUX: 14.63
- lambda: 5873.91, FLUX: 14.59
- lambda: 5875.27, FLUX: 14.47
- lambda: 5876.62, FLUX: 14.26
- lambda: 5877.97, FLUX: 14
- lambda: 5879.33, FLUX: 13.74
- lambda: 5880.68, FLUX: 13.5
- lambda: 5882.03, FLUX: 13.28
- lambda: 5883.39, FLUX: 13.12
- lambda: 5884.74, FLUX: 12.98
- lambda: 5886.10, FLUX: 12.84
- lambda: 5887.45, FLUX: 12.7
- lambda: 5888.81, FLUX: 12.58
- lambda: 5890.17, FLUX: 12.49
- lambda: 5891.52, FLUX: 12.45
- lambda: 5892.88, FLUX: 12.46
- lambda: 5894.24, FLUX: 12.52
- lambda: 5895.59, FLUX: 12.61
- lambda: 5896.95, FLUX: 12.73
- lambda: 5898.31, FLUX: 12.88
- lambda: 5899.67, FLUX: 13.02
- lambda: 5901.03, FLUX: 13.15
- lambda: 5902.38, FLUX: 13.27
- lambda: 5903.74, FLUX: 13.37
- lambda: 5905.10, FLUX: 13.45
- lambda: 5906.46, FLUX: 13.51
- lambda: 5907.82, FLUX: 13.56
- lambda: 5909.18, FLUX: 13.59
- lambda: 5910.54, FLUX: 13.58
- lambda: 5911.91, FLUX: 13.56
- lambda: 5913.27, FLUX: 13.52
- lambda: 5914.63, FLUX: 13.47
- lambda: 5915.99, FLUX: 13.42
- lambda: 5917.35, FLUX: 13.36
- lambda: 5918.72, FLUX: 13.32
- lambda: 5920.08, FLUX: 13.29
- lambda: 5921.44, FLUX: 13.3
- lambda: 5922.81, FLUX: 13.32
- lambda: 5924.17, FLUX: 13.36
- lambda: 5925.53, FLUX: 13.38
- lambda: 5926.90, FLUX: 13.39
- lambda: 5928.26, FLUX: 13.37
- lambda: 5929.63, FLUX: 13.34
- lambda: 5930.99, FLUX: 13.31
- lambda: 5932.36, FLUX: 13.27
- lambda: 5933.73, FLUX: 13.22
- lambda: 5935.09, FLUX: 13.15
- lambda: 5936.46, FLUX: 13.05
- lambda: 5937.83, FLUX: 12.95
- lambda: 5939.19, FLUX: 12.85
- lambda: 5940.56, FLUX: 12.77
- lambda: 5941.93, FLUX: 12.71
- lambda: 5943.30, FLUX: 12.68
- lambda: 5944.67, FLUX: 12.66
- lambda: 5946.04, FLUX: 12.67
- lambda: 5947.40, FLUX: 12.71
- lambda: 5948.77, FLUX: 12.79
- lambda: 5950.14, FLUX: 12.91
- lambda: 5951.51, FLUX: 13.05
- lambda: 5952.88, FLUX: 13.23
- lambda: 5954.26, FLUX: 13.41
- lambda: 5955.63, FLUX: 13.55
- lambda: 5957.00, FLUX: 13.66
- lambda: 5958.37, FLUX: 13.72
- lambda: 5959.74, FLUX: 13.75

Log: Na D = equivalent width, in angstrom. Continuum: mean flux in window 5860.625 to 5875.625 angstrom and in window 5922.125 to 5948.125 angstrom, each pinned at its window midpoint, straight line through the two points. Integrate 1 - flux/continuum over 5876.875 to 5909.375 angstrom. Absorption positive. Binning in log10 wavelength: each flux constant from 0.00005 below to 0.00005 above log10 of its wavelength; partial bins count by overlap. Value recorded 1.7 angstrom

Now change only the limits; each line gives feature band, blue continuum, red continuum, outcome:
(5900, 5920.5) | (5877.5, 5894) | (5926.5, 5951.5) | -0.7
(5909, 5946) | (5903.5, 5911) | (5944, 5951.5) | -0.2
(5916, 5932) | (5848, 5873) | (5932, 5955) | -0.2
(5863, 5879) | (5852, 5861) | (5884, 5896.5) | -1.1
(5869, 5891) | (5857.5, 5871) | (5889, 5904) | -0.3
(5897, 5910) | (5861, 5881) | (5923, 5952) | 0.3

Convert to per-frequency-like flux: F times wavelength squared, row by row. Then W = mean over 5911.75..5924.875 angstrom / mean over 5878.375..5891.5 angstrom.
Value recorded 1.0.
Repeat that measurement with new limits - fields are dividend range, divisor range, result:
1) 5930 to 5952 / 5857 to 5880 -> 0.94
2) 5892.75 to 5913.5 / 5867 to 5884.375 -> 0.95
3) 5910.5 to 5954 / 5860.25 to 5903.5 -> 0.99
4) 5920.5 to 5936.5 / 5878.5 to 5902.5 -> 1.04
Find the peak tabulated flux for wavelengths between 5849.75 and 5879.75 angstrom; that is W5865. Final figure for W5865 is 14.63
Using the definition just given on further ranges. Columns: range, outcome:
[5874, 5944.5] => 14.47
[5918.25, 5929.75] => 13.39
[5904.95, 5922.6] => 13.59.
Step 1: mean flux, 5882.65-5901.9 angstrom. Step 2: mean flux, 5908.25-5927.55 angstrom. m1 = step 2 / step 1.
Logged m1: 1.05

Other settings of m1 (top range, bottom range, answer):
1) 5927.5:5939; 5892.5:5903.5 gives 1.03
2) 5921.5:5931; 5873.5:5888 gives 0.98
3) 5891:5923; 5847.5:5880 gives 0.93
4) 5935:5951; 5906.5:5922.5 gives 0.95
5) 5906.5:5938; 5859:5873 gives 0.94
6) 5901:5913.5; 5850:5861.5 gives 0.96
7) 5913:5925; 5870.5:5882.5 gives 0.95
